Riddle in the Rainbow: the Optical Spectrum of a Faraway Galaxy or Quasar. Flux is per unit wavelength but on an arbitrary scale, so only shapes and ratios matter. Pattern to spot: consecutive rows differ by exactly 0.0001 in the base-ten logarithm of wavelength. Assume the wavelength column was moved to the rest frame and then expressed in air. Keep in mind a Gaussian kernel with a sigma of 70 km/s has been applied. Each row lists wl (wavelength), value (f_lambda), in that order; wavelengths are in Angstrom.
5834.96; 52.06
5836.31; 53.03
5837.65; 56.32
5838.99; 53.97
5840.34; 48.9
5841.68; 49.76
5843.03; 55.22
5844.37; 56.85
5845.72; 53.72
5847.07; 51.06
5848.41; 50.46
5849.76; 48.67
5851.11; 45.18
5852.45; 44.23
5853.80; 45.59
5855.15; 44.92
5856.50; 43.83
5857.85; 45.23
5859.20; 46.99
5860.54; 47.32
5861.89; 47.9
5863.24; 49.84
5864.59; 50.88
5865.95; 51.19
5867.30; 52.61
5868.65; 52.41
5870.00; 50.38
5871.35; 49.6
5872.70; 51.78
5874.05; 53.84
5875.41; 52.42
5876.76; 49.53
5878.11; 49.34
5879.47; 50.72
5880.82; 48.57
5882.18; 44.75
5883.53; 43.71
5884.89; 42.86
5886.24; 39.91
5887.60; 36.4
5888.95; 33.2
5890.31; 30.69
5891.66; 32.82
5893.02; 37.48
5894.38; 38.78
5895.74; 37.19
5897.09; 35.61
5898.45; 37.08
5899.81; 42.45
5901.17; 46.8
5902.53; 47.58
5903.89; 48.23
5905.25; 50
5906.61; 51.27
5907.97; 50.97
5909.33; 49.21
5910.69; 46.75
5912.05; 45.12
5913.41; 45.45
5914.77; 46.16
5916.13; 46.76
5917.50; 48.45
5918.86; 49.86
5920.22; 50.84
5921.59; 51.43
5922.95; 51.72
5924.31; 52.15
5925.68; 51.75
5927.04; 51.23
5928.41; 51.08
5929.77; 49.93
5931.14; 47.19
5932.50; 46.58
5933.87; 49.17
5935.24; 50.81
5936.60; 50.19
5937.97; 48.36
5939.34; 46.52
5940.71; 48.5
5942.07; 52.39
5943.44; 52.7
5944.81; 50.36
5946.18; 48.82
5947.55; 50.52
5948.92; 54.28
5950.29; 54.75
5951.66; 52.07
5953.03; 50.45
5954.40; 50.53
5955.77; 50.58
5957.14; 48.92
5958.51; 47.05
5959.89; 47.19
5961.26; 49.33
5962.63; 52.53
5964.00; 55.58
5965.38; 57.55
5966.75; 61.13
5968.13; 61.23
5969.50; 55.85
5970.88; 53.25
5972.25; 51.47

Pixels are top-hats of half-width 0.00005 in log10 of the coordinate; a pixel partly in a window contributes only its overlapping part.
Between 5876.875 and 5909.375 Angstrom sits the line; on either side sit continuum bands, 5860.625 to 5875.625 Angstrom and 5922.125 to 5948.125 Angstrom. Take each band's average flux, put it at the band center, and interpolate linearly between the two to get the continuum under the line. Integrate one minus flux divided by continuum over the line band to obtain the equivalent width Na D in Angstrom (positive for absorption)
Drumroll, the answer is 5.1 Angstrom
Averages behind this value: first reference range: 51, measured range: 42.7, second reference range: 50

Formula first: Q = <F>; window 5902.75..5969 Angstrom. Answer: 50.5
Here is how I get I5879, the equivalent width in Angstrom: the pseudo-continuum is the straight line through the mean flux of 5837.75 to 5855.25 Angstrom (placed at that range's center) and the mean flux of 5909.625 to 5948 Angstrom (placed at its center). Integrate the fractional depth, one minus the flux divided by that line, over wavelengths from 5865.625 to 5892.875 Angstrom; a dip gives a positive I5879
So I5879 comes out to 2.3 Angstrom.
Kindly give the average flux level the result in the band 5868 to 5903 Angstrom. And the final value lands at 43.7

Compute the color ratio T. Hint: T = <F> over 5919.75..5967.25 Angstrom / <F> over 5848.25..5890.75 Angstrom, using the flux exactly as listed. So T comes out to 1.09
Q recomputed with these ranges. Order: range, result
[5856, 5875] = 49.7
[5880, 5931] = 45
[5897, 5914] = 46.2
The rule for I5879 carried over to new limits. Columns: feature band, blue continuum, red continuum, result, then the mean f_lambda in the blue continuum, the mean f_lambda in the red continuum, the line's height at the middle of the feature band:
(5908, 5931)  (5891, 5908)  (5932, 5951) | -1.5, 42.5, 50.3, 46.2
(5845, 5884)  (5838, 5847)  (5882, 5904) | -1.7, 53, 39.4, 47.1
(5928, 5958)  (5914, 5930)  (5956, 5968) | 0.8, 50.1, 52.7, 51.5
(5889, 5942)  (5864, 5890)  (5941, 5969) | 3.8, 47.3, 52.4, 49.8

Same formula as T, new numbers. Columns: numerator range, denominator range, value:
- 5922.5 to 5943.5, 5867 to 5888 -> 1.04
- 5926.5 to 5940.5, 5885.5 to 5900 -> 1.35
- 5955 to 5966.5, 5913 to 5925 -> 1.04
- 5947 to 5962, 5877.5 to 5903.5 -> 1.24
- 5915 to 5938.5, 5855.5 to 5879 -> 1.00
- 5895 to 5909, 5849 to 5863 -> 0.97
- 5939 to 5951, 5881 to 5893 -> 1.33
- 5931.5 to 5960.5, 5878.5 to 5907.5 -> 1.19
